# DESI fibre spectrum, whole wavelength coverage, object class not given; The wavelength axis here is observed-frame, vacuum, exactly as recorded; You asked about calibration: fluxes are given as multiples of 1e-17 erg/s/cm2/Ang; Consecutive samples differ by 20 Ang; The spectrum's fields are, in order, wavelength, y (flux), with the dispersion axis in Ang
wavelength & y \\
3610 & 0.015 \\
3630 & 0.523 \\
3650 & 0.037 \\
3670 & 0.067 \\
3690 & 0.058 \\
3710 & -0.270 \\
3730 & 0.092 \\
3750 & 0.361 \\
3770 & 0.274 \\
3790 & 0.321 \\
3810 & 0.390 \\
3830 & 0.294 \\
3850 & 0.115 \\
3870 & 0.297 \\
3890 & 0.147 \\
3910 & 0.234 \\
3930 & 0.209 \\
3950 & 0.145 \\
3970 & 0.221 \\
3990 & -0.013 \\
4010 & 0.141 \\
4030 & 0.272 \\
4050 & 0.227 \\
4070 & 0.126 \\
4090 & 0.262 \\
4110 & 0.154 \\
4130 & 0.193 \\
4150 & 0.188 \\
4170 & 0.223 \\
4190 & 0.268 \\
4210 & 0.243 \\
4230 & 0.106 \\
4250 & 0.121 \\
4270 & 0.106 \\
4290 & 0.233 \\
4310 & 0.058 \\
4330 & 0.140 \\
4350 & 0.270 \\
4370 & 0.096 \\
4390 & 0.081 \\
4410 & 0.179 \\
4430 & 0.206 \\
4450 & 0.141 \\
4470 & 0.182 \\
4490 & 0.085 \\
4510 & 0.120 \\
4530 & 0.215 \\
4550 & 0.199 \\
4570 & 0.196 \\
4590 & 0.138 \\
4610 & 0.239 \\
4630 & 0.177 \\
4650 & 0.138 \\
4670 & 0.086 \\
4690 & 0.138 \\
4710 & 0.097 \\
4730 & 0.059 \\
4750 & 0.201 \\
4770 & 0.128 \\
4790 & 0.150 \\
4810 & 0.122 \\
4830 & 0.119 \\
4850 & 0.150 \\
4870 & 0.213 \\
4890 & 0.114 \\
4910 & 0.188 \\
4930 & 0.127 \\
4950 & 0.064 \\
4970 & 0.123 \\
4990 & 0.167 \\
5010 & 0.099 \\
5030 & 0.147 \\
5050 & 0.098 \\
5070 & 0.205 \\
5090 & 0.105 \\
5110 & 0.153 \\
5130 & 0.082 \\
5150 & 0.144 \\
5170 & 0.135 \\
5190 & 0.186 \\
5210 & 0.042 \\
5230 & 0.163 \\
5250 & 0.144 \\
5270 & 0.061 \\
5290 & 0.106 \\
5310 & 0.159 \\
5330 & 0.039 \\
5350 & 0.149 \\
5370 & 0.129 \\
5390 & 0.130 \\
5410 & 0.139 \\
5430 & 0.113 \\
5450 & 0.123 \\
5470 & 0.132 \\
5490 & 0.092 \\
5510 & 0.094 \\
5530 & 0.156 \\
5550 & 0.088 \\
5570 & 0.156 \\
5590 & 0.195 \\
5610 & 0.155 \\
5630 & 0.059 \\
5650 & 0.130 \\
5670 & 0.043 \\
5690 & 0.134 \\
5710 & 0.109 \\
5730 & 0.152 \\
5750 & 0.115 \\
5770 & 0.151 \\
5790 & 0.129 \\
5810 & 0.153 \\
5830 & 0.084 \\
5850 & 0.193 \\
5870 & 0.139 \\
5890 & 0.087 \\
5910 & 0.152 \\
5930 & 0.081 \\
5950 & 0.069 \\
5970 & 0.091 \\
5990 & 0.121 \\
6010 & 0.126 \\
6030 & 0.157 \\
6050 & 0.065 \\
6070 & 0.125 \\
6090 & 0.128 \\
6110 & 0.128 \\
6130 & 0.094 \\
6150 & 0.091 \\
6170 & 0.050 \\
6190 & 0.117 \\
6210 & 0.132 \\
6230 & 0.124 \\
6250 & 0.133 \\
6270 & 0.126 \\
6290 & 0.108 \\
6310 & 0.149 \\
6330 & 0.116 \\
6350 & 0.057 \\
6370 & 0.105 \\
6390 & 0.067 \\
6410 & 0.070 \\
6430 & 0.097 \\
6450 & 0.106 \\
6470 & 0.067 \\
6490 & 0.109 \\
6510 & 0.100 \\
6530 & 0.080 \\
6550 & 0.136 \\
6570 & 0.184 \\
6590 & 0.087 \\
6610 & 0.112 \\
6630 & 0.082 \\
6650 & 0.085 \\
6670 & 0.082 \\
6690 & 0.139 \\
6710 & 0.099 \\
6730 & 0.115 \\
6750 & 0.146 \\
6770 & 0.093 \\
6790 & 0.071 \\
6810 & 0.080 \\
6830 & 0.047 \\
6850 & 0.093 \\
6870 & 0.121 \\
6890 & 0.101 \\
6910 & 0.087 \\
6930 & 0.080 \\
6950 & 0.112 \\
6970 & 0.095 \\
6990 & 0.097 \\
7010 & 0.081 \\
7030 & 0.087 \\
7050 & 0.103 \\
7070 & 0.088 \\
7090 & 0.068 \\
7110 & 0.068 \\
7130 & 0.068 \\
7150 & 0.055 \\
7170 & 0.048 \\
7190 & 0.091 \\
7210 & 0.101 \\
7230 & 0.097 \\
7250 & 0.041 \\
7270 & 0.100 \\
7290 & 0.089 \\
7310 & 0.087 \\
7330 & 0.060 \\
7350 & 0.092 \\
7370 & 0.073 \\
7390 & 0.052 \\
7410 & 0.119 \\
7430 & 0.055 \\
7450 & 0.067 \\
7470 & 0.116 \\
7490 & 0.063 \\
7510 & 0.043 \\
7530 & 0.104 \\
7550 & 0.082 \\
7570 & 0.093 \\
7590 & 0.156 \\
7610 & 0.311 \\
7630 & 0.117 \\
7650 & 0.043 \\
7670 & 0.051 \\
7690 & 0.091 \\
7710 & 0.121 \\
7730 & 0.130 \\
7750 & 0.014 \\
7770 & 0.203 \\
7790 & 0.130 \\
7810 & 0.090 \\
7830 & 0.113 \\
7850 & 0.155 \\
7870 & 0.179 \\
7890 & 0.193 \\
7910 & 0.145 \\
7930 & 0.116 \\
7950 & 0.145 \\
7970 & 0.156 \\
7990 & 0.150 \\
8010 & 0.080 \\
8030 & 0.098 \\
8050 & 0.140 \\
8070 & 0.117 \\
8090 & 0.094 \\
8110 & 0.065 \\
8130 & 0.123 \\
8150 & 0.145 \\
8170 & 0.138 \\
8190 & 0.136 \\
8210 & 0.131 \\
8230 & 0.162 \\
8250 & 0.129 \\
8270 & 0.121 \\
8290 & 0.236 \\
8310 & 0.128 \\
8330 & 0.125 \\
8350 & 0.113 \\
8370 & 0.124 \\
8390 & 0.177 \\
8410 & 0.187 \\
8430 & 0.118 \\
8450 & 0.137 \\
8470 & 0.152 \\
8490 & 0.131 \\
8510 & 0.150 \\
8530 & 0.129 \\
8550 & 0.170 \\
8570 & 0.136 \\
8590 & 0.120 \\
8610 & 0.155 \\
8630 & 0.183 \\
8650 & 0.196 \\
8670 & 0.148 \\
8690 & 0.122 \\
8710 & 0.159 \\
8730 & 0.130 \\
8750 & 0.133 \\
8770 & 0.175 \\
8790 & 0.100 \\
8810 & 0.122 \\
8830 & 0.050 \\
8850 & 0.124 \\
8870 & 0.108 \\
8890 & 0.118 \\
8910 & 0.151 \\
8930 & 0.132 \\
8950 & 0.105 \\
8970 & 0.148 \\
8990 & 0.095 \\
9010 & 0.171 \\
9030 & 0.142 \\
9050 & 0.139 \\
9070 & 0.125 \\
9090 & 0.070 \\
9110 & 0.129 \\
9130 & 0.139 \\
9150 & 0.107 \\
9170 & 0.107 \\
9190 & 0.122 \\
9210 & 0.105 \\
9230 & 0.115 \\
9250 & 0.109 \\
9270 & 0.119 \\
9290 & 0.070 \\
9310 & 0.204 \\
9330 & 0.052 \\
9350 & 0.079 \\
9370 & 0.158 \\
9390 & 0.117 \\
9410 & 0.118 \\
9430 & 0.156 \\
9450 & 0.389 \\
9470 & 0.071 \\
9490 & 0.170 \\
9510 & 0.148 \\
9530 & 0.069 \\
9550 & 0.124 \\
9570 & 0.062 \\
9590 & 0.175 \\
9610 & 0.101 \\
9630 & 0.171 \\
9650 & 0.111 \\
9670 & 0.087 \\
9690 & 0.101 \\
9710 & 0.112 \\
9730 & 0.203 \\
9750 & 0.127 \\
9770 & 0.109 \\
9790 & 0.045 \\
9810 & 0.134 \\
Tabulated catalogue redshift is 1.039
